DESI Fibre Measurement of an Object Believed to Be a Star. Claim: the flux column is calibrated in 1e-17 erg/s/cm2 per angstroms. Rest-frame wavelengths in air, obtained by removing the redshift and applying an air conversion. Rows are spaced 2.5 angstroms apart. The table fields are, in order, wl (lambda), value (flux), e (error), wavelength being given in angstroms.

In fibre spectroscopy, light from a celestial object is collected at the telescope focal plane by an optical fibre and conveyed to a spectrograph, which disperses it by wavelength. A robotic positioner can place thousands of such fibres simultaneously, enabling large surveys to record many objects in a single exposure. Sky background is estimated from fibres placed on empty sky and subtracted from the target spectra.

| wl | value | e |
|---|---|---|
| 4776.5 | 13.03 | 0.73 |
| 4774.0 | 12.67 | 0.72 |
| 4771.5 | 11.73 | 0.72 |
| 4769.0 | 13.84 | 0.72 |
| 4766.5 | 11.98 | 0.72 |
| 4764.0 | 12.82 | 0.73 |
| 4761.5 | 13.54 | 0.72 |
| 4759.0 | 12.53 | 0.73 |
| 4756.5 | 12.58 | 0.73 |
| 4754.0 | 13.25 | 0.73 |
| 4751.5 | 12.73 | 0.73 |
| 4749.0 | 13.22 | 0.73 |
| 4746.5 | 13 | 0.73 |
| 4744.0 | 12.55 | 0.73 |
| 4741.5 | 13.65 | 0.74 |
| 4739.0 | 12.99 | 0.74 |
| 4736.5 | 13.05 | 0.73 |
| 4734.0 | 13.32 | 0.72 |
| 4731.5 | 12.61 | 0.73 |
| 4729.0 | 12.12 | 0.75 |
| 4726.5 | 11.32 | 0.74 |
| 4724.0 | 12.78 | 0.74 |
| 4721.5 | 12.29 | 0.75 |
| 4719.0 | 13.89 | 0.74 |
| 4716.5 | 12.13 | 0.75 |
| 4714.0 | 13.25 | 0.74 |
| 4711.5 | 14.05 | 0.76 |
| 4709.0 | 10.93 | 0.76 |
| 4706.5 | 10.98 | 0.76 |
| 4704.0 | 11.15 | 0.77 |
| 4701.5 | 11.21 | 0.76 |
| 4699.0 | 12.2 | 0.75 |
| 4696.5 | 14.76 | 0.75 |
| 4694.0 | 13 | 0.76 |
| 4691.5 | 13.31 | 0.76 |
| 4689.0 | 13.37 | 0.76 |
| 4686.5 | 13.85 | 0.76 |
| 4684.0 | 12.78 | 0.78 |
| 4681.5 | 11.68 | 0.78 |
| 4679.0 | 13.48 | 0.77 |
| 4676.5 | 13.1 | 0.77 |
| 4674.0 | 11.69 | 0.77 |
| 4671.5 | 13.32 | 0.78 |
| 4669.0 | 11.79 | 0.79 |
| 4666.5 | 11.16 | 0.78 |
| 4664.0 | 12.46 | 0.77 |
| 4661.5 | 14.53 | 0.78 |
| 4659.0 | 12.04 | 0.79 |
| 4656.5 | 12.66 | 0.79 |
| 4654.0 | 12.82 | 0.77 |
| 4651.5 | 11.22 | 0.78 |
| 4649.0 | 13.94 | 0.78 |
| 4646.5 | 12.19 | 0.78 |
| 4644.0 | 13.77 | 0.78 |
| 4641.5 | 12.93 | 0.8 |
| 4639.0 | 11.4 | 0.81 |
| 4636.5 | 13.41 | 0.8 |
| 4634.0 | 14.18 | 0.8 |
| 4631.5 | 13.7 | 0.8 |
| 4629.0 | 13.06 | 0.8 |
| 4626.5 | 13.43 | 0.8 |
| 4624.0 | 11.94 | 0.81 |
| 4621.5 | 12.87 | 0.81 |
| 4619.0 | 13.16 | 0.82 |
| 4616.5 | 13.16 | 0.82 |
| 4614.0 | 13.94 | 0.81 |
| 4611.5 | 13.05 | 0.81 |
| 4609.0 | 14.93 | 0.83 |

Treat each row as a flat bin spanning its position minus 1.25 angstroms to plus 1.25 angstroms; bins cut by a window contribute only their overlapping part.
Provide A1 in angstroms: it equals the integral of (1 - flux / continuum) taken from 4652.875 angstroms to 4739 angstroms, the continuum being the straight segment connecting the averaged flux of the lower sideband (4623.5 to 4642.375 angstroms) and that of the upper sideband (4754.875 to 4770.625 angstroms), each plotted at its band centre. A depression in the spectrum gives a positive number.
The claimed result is 2.2 angstroms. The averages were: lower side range 13.1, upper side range 12.9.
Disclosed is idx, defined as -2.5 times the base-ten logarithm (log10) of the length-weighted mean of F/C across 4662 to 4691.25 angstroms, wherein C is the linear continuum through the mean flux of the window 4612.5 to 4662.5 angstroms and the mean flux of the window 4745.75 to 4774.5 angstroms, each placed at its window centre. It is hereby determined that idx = 0.02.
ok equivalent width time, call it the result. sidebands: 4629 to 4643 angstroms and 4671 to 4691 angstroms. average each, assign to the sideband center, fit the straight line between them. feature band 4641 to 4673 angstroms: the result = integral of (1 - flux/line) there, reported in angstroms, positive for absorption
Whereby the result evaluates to 0.9 angstroms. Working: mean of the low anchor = 13.1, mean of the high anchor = 12.9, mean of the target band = 12.7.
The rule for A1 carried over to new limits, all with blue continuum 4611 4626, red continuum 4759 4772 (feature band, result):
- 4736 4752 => -0.2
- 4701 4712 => 1.2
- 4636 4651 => 0.2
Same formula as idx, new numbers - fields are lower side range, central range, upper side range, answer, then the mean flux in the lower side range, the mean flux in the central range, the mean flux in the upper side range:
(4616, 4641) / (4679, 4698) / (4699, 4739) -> -0.06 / 13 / 13.3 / 12.4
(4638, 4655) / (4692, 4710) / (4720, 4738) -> 0.04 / 12.6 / 12.1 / 12.5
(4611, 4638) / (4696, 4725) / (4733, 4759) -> 0.06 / 13.3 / 12.4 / 13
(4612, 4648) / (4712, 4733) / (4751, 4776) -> 0.02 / 13.1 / 12.6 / 12.8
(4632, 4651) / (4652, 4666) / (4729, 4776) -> 0.03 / 13.1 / 12.7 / 12.9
